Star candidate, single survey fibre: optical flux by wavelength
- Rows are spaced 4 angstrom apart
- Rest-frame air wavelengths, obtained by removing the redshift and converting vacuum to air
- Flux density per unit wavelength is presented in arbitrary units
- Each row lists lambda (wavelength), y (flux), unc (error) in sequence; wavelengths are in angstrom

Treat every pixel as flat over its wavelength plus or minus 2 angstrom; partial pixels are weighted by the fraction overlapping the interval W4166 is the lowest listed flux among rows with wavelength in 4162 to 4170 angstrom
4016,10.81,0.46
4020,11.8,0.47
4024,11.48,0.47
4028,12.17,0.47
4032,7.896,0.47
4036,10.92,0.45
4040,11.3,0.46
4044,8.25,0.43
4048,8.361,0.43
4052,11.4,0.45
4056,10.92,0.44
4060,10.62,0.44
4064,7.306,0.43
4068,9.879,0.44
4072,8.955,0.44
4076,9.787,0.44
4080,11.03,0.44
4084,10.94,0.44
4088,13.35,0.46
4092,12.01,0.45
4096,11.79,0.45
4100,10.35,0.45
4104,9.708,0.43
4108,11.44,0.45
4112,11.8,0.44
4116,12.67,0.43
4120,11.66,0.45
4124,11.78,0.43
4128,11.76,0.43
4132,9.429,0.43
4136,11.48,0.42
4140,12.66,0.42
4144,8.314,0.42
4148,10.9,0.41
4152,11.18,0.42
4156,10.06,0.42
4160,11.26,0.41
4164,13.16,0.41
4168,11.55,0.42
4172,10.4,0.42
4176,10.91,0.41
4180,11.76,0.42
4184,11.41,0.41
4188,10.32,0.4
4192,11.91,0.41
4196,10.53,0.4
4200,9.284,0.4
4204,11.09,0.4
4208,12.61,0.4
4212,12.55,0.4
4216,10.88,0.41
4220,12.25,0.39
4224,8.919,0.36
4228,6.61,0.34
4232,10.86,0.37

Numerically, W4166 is 11.55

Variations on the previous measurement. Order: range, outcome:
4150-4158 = 10.06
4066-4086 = 8.955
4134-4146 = 8.314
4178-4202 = 9.284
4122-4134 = 9.429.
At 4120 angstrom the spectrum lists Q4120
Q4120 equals 11.66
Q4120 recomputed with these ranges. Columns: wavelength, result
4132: 9.429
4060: 10.62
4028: 12.17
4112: 11.8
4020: 11.8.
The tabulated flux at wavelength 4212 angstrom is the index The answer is 12.55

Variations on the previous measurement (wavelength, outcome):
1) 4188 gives 10.32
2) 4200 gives 9.284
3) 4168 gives 11.55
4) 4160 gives 11.26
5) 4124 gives 11.78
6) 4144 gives 8.314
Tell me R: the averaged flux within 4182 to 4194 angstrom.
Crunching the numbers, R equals 11.2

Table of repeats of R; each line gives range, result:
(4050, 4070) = 10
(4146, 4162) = 10.8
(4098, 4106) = 10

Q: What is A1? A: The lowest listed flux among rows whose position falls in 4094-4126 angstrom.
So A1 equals 9.708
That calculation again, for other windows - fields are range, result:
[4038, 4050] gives 8.25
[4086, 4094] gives 12.01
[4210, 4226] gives 8.919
